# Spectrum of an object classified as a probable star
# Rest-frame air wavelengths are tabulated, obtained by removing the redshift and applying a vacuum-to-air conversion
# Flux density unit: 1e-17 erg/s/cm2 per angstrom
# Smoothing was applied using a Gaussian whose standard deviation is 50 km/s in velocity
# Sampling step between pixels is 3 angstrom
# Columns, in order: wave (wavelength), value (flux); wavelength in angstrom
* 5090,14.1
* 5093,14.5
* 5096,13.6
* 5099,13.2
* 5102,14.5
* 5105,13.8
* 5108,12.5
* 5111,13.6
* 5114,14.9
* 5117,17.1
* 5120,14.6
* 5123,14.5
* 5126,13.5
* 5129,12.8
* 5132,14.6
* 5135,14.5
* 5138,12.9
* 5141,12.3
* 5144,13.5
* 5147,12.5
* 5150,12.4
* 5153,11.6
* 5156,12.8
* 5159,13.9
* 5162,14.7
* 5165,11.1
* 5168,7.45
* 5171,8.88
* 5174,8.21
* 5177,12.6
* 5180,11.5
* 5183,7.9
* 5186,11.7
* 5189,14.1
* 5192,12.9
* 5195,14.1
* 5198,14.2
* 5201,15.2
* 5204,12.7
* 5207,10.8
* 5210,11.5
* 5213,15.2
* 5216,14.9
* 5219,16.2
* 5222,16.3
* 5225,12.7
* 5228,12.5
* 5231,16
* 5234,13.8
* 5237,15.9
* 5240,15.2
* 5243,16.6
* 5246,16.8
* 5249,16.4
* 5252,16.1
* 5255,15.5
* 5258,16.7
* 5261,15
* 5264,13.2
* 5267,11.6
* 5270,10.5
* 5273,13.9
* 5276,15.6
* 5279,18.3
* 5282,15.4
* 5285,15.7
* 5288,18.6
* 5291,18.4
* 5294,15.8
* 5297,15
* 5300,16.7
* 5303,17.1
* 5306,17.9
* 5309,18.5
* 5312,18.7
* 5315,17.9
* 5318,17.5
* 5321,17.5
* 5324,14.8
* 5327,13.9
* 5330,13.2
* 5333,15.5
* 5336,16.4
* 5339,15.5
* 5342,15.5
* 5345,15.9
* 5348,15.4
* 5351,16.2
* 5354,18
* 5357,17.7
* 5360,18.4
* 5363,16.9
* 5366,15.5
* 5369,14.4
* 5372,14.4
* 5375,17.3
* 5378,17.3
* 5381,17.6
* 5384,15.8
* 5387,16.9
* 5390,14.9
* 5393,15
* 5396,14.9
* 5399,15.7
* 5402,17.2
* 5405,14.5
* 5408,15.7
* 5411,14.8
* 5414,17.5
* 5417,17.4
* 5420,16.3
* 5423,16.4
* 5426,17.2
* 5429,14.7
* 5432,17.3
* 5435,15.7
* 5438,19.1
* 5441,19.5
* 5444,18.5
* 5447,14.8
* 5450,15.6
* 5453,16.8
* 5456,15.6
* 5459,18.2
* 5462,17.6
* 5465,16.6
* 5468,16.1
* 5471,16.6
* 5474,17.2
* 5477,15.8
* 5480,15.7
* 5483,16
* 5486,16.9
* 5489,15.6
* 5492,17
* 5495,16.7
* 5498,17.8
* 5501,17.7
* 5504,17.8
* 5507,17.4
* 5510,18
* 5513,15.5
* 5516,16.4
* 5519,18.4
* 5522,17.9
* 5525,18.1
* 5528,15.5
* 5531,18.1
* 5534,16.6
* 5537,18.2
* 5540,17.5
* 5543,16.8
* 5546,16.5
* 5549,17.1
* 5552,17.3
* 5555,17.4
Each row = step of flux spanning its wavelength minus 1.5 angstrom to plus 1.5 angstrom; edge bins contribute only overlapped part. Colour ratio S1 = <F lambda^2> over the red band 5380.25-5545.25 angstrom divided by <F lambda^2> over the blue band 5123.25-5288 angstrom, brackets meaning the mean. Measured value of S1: 1.3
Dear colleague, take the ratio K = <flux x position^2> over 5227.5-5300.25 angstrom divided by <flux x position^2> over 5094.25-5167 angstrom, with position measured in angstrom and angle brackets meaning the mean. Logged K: 1.2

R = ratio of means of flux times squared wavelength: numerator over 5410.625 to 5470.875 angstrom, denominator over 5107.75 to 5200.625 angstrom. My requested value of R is 1.47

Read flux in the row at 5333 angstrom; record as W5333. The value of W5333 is 15.5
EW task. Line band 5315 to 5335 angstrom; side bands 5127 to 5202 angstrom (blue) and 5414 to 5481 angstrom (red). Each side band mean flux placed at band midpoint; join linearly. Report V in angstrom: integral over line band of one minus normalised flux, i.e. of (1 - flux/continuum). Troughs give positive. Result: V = -1.03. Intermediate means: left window 12.3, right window 16.8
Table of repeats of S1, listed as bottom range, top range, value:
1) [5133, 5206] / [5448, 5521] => 1.54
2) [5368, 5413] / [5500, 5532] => 1.15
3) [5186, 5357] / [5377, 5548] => 1.17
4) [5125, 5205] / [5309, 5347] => 1.38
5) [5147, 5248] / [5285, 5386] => 1.33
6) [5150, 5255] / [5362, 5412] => 1.27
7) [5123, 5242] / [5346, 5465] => 1.38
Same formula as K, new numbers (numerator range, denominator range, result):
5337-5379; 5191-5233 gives 1.23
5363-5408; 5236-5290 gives 1.08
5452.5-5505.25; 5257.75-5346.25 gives 1.13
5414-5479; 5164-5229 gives 1.49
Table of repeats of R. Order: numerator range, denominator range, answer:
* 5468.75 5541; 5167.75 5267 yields 1.39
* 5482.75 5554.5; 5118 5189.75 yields 1.60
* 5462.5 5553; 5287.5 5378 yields 1.10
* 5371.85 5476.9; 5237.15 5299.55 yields 1.13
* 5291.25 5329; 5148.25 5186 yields 1.59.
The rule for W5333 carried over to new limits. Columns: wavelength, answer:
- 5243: 16.6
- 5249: 16.4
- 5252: 16.1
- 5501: 17.7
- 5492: 17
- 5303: 17.1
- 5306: 17.9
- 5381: 17.6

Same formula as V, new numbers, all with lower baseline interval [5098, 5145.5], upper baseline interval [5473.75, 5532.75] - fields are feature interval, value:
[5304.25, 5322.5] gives -3.0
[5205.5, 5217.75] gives 1.2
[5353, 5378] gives -1.1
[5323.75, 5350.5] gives 0.8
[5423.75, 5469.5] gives -1.0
